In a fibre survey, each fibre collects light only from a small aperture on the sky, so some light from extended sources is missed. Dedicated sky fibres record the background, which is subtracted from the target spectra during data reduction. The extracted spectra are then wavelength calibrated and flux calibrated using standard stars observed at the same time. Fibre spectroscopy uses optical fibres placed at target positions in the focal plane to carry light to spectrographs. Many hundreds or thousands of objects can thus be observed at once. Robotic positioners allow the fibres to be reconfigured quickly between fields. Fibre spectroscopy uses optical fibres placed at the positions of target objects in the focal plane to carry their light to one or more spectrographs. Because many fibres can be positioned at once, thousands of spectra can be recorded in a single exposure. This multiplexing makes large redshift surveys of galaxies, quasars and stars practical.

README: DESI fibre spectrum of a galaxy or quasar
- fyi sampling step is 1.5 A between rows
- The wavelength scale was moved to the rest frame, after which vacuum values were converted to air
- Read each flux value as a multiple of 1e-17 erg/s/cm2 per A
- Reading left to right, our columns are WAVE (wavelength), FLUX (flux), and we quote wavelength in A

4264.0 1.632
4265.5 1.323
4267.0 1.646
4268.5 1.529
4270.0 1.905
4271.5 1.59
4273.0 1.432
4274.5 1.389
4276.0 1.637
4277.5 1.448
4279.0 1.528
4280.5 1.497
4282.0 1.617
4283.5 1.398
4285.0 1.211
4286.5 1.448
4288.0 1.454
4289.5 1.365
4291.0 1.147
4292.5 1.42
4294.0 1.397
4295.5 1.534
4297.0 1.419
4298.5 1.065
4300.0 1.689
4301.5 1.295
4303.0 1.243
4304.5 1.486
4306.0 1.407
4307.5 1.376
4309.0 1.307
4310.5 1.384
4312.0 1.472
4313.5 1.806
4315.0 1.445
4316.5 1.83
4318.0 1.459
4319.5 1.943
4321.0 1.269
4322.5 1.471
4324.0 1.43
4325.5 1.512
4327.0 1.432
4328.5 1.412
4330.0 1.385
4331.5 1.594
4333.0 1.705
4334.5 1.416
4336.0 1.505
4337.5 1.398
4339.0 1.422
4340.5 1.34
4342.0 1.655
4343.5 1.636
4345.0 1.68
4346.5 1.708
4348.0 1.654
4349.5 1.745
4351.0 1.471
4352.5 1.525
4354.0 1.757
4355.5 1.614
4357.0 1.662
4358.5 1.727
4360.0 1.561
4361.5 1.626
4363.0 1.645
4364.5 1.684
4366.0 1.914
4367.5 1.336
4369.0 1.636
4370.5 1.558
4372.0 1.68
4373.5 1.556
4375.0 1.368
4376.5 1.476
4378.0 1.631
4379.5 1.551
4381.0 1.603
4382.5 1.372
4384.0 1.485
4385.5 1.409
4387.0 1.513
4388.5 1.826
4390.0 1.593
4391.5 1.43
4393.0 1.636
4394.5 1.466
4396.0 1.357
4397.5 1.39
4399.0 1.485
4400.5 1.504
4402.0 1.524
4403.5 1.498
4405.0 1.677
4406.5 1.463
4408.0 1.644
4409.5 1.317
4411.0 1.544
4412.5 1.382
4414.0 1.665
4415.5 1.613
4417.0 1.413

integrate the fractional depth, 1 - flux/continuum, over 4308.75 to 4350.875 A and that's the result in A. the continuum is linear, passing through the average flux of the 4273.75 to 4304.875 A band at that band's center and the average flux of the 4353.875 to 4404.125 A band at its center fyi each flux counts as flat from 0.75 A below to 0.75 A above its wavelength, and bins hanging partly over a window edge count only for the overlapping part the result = -1.7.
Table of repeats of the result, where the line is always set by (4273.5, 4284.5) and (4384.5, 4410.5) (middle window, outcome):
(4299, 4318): 0.34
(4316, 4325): -0.34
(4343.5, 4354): -0.94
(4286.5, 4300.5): 1.03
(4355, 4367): -1.32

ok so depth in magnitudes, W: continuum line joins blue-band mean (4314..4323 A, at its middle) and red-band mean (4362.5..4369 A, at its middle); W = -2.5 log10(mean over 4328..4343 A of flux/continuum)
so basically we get 0.08 mag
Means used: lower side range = 1.58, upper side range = 1.64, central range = 1.49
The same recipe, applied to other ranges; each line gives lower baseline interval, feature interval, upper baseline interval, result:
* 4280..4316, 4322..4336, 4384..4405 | -0.03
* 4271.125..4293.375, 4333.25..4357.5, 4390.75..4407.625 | -0.08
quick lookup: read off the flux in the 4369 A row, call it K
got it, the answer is 1.636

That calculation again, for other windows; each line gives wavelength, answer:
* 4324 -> 1.43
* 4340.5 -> 1.34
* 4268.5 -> 1.529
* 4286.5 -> 1.448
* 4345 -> 1.68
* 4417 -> 1.413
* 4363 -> 1.645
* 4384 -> 1.485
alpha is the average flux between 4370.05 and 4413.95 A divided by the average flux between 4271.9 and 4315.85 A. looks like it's 1.06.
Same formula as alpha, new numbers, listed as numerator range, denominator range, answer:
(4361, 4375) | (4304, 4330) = 1.08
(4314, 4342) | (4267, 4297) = 1.02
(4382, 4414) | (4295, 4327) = 1.03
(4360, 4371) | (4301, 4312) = 1.19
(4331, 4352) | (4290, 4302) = 1.14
